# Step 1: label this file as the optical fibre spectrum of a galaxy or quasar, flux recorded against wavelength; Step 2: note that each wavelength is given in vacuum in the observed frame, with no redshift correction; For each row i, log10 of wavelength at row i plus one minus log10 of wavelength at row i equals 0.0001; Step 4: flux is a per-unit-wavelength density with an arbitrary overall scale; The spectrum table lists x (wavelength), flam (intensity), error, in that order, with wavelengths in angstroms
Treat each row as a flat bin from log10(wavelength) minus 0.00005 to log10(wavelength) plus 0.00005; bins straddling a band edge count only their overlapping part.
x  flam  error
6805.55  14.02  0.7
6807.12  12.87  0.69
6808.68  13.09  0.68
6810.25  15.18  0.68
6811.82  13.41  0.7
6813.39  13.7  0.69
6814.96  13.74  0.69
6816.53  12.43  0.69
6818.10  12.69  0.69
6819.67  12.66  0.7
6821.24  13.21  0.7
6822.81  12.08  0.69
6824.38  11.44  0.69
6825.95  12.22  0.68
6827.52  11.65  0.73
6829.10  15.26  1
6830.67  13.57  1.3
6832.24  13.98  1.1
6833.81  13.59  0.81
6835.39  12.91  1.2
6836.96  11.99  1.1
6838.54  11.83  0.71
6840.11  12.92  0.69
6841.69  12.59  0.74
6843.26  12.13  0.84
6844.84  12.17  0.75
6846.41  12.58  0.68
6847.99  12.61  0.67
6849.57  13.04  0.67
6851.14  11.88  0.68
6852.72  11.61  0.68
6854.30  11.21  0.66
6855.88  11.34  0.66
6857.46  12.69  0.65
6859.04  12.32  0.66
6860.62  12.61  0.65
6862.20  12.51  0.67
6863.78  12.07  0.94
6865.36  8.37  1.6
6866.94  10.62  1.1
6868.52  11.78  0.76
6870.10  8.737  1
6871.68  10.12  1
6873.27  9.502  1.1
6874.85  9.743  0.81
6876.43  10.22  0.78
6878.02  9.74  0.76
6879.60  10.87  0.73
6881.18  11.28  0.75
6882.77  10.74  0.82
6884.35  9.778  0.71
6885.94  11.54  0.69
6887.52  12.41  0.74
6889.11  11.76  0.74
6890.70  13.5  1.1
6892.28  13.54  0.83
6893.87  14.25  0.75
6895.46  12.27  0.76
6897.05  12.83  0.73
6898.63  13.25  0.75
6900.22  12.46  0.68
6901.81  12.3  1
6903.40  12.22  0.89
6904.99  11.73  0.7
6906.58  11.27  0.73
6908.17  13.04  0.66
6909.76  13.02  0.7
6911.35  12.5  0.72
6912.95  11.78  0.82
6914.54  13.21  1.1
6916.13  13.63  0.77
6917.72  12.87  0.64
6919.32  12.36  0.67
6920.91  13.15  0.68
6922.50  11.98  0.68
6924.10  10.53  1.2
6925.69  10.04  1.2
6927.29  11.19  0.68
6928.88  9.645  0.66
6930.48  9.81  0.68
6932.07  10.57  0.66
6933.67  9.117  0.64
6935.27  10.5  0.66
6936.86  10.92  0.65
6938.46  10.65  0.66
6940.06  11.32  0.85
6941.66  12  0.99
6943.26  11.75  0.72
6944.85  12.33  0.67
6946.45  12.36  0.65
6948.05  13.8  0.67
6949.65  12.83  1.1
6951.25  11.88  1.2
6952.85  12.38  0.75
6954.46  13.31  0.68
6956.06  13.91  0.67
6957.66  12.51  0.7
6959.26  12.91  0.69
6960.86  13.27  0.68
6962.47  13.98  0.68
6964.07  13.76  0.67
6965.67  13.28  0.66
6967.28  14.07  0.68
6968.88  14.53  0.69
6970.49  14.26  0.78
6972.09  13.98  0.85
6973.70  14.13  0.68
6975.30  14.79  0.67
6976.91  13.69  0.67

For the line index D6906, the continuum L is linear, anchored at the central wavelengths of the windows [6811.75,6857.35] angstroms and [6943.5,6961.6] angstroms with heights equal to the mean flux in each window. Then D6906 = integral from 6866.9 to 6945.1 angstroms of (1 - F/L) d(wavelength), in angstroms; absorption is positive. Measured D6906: 7.5 angstroms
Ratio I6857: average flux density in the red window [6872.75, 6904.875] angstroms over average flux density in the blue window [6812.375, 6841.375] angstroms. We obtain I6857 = 0.91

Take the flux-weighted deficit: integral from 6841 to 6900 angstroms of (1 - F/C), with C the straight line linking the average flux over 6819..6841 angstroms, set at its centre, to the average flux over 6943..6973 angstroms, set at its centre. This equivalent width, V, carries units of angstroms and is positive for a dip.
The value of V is 6.0 angstroms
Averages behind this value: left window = 12.8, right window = 13.2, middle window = 11.6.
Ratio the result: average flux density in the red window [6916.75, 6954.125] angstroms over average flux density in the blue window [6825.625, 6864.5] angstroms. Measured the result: 0.92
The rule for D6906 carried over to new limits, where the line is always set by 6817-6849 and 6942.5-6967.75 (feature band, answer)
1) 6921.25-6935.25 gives 2.7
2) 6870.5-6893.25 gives 3.2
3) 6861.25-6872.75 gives 2.0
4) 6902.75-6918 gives 0.4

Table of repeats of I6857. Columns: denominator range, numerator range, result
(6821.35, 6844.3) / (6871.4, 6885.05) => 0.80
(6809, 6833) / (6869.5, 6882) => 0.76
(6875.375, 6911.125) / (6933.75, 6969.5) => 1.05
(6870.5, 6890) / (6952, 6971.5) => 1.27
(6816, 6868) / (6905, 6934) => 0.95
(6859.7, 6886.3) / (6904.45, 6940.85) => 1.09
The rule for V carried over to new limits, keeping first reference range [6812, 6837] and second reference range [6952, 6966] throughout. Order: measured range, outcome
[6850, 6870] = 2.4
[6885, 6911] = 1.1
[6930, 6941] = 2.3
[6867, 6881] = 3.1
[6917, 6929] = 1.5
